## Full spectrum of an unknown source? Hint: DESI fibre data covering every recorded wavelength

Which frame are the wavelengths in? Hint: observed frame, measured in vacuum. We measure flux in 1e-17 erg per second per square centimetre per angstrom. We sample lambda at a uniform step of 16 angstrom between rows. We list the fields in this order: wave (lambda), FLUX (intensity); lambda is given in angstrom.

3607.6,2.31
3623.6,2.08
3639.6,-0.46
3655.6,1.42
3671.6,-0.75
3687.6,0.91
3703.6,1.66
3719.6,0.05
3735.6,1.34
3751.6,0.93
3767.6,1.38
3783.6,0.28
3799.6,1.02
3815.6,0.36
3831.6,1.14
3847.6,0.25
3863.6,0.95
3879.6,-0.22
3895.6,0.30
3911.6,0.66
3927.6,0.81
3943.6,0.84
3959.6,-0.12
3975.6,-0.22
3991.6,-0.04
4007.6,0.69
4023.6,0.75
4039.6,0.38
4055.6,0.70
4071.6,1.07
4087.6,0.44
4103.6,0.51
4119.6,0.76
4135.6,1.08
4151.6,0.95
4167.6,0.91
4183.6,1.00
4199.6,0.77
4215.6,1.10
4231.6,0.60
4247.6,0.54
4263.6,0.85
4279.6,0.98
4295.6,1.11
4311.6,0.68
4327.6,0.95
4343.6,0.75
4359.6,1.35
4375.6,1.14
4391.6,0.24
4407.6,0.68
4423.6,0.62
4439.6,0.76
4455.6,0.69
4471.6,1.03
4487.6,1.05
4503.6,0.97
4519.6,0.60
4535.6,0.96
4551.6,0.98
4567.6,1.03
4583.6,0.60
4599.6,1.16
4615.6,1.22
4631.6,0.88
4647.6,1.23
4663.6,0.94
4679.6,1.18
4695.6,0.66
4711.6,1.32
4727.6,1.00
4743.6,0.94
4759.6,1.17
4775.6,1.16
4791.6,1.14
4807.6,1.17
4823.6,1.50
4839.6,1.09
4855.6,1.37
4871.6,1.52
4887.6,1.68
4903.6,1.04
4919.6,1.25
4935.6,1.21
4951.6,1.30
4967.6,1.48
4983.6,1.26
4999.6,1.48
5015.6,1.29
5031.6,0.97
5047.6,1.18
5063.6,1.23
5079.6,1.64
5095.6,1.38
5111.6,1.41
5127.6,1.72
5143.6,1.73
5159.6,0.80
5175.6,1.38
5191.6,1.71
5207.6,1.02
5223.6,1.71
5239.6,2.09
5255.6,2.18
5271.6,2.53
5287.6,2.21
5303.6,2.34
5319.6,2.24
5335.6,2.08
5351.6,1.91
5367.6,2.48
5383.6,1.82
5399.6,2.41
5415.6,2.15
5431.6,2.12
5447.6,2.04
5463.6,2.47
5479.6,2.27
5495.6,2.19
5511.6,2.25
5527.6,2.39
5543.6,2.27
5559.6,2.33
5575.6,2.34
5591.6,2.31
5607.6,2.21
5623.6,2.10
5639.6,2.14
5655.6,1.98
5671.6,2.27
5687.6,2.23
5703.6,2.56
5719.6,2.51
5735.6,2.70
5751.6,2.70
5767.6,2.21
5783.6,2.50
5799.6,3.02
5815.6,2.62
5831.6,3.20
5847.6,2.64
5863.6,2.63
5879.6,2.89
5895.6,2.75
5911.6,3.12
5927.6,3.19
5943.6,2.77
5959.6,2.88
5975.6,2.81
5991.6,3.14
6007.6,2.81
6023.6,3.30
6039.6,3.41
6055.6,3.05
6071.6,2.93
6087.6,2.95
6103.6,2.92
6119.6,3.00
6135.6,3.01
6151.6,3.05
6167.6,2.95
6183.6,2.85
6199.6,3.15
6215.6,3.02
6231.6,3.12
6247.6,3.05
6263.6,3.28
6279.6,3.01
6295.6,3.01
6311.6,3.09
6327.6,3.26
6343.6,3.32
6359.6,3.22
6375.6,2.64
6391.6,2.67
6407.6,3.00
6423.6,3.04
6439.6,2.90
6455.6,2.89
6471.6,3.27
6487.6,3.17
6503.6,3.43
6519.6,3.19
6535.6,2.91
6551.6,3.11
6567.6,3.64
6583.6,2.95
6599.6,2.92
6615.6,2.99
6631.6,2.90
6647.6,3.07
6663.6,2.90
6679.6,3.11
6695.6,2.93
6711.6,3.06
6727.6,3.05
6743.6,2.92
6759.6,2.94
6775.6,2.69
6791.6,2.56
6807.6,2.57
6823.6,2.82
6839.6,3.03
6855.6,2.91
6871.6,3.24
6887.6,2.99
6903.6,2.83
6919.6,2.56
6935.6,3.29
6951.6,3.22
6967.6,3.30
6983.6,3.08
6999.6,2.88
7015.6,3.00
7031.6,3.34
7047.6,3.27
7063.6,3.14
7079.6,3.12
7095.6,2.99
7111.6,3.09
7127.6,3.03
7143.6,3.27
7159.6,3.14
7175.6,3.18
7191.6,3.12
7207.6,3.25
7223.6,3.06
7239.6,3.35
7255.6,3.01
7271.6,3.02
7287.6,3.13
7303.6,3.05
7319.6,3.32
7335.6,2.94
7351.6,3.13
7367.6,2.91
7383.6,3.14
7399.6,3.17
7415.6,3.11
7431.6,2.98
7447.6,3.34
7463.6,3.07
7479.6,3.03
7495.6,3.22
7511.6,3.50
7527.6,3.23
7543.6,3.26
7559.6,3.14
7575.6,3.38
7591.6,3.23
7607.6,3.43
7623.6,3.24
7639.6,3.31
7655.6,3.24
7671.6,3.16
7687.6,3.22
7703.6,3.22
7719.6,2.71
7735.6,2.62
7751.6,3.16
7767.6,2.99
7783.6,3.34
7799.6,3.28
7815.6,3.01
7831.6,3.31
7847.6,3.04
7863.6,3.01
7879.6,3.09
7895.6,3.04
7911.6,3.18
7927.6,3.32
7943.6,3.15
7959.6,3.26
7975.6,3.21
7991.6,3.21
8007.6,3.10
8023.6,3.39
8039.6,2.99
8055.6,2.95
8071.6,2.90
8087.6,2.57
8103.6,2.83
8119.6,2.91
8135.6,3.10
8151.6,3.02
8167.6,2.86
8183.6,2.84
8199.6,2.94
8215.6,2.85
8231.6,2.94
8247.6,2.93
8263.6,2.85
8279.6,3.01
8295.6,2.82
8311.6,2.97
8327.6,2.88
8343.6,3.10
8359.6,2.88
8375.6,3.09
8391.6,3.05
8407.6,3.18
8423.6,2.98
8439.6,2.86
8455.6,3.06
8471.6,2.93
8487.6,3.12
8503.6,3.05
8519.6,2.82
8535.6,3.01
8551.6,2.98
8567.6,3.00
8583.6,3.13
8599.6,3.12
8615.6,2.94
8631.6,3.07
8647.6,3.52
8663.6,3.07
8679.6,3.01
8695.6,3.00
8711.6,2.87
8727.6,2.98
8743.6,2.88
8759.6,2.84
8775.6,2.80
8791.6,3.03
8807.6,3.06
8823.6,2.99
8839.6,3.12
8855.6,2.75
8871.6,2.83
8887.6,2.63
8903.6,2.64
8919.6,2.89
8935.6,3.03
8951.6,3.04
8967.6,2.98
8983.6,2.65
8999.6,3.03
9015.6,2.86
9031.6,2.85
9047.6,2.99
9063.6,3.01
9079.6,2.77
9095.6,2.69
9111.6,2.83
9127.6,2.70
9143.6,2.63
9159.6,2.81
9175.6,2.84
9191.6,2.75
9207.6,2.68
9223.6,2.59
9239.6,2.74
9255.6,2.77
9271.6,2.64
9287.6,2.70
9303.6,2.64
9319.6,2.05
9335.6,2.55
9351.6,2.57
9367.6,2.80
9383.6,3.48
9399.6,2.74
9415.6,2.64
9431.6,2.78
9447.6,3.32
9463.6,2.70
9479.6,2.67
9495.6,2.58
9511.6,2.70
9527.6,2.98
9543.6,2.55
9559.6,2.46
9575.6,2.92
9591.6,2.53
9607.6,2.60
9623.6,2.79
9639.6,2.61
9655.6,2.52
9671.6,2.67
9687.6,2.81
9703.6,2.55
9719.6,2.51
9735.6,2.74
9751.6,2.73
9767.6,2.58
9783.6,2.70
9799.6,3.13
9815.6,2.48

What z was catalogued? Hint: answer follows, 0.312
